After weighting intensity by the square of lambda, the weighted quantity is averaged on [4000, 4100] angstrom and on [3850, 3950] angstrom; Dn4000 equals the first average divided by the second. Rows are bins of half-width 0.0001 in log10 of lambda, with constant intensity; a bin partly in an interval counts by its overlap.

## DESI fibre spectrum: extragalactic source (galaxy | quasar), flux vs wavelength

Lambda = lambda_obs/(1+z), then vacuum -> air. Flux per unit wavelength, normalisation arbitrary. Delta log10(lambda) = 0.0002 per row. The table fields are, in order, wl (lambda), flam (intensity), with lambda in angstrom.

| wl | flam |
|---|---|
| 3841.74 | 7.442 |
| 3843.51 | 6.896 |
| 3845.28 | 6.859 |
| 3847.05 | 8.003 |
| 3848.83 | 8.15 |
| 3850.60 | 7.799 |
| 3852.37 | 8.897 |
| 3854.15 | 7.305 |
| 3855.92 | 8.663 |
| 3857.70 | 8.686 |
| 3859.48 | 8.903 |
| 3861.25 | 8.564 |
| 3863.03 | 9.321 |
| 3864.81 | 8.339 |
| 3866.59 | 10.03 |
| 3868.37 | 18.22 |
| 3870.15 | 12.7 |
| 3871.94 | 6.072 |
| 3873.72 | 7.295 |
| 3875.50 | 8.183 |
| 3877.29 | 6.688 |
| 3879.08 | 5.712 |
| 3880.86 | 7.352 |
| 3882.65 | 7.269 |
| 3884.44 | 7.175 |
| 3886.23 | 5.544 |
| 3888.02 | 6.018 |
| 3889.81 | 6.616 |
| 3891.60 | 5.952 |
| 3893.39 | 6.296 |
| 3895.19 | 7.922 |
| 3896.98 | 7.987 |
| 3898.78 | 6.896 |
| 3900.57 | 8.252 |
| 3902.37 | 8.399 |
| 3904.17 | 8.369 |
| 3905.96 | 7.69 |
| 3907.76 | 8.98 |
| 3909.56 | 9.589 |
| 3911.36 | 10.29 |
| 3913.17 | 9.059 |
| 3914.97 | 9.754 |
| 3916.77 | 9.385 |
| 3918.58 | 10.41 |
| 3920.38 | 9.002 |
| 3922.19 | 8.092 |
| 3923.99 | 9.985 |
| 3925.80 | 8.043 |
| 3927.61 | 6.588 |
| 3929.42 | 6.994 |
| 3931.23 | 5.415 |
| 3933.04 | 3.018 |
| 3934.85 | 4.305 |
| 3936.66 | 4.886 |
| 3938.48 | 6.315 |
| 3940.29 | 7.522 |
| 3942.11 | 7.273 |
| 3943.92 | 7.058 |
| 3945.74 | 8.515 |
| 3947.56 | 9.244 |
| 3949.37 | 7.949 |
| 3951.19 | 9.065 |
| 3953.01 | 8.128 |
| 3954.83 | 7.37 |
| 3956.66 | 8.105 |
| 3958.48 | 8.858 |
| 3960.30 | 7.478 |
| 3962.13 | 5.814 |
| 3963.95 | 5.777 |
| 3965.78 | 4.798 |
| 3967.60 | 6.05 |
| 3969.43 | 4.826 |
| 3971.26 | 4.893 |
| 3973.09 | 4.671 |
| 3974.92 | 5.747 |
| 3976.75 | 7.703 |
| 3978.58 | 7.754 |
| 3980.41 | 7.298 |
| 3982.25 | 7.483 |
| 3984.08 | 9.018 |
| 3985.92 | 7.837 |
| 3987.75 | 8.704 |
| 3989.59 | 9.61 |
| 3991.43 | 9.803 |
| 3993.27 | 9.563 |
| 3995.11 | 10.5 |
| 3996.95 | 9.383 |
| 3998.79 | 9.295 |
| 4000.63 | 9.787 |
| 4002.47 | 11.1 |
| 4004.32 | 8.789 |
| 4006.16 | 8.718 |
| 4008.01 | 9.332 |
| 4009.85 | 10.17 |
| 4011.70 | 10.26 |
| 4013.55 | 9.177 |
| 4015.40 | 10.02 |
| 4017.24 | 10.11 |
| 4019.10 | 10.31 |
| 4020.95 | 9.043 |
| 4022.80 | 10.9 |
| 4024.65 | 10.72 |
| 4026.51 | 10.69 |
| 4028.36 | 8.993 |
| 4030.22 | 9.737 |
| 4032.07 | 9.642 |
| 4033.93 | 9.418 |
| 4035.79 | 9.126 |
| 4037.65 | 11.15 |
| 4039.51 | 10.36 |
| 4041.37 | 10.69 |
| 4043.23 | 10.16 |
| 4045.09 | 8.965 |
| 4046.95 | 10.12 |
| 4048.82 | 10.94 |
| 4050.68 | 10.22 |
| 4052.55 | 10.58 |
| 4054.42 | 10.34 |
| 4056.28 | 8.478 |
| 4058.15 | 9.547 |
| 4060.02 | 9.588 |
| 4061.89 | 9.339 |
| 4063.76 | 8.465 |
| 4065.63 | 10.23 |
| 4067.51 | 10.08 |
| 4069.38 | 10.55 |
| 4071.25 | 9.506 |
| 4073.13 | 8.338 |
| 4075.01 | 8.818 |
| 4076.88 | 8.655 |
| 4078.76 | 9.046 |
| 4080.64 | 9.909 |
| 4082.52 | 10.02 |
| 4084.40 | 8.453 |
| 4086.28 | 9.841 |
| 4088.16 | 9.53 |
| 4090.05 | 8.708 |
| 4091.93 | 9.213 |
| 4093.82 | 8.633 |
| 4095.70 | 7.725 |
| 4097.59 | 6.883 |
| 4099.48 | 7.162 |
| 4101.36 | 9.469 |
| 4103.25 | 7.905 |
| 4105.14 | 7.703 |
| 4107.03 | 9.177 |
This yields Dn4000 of 1.3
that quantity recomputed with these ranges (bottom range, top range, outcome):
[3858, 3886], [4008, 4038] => 1.23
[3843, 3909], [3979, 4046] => 1.28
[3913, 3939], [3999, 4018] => 1.38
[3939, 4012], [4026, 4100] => 1.23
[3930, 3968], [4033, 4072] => 1.53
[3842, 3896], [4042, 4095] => 1.31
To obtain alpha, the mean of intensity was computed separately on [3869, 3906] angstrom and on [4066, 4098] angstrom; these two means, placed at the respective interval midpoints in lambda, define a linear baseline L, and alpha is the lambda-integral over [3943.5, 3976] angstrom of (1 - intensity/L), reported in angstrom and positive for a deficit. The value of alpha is 4.6 angstrom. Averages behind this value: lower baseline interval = 7.42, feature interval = 6.91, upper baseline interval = 9.11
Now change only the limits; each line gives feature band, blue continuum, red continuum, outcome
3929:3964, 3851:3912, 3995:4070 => 7.67 angstrom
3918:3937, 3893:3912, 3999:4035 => 3.56 angstrom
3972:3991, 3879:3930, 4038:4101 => 2.24 angstrom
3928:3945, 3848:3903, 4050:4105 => 5.04 angstrom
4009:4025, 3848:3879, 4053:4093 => -1.36 angstrom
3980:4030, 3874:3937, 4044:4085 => -4.14 angstrom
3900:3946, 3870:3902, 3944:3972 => -4.38 angstrom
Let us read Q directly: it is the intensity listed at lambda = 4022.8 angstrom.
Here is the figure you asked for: 10.9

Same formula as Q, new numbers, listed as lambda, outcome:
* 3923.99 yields 9.985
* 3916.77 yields 9.385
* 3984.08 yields 9.018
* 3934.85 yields 4.305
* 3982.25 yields 7.483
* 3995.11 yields 10.5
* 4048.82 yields 10.94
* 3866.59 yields 10.03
